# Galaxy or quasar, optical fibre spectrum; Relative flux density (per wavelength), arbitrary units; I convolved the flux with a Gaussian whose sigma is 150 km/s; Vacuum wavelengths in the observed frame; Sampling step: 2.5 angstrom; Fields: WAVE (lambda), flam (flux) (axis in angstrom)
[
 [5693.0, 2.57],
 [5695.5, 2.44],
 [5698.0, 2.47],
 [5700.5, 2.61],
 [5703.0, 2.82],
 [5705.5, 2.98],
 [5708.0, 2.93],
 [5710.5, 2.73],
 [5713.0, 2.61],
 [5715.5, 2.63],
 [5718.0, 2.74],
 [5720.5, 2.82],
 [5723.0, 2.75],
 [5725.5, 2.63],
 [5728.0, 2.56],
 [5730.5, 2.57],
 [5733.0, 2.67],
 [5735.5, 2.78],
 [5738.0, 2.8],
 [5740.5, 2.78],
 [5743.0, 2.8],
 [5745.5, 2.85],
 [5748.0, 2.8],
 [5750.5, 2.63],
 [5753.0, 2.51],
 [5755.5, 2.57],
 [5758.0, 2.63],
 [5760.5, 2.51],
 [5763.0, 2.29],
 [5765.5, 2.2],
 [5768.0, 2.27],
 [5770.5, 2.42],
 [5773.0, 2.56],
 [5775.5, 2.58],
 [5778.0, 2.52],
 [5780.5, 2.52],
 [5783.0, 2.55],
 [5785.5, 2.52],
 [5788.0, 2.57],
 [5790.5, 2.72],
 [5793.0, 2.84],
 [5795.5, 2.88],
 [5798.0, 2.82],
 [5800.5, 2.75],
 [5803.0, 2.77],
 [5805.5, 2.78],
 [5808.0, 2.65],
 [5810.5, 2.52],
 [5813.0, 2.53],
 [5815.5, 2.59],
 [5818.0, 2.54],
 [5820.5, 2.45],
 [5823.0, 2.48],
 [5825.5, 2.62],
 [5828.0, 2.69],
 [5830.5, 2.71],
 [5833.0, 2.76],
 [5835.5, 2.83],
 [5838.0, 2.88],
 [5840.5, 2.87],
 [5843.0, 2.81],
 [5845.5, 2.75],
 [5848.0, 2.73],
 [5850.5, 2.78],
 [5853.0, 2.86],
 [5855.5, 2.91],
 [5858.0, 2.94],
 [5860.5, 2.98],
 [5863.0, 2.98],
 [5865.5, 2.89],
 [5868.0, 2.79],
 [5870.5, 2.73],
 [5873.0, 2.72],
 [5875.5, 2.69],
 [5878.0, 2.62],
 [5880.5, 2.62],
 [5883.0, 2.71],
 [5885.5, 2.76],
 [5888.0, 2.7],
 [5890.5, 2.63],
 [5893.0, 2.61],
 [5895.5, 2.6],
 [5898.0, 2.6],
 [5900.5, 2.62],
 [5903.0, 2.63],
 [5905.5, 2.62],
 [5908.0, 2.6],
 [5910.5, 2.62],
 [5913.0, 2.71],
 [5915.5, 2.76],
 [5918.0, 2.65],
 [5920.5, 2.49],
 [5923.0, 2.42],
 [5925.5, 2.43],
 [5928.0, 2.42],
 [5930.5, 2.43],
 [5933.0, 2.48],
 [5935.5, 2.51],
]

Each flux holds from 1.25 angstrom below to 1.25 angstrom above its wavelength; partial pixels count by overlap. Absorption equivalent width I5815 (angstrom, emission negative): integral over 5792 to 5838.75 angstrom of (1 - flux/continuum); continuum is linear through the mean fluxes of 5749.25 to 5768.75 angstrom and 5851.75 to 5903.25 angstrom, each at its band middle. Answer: -1.69 angstrom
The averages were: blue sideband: 2.46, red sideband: 2.74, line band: 2.69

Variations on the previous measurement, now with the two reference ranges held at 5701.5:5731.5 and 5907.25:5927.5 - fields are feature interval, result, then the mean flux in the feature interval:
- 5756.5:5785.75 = 2.46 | 2.46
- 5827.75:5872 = -3.37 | 2.83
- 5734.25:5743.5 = -0.26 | 2.79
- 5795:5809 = -0.55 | 2.77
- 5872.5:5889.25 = -0.52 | 2.69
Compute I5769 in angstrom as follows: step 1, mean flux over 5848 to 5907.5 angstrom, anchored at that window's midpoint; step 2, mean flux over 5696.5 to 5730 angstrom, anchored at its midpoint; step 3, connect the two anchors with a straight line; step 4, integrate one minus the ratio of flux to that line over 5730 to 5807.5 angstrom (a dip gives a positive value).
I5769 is 2.55 angstrom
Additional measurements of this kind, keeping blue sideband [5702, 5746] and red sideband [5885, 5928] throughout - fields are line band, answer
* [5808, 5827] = 0.93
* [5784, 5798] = -0.10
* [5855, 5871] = -1.55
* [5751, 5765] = 1.17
